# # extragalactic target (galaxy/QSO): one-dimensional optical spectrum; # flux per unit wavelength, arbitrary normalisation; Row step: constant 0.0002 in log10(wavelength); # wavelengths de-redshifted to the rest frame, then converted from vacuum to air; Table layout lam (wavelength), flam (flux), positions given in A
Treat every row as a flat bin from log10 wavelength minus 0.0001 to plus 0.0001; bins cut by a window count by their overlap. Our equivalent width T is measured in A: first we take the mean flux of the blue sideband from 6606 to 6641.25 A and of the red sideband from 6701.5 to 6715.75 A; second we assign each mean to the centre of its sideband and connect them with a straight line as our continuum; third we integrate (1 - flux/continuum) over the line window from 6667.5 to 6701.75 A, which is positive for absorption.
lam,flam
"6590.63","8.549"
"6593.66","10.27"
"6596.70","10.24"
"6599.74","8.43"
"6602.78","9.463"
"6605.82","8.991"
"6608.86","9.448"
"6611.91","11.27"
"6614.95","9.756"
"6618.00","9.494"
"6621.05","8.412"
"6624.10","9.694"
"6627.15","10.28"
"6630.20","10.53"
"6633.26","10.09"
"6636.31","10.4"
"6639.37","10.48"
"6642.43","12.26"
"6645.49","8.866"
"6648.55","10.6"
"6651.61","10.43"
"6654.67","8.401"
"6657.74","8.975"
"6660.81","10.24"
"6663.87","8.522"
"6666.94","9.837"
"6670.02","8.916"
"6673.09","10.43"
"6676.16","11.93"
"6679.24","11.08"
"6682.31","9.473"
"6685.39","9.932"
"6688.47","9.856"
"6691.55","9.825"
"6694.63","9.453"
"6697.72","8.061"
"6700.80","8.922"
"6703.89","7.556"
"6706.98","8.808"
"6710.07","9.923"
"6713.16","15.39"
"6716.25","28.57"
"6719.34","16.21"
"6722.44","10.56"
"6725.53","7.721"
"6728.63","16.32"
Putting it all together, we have 4.1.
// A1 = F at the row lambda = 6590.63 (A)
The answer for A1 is 8.549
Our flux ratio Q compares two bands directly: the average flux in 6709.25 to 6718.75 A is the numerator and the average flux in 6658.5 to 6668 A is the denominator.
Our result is 1.9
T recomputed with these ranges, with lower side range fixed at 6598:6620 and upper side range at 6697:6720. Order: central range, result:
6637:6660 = 1.8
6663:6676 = 2.1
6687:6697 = 2.3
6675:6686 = 1.3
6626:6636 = 0.0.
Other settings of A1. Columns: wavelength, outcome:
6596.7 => 10.24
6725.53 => 7.721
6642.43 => 12.26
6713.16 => 15.39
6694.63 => 9.453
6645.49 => 8.866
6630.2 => 10.53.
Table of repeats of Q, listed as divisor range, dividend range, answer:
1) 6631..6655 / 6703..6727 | 1.29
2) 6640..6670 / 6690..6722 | 1.25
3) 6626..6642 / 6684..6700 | 0.90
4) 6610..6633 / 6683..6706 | 0.92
